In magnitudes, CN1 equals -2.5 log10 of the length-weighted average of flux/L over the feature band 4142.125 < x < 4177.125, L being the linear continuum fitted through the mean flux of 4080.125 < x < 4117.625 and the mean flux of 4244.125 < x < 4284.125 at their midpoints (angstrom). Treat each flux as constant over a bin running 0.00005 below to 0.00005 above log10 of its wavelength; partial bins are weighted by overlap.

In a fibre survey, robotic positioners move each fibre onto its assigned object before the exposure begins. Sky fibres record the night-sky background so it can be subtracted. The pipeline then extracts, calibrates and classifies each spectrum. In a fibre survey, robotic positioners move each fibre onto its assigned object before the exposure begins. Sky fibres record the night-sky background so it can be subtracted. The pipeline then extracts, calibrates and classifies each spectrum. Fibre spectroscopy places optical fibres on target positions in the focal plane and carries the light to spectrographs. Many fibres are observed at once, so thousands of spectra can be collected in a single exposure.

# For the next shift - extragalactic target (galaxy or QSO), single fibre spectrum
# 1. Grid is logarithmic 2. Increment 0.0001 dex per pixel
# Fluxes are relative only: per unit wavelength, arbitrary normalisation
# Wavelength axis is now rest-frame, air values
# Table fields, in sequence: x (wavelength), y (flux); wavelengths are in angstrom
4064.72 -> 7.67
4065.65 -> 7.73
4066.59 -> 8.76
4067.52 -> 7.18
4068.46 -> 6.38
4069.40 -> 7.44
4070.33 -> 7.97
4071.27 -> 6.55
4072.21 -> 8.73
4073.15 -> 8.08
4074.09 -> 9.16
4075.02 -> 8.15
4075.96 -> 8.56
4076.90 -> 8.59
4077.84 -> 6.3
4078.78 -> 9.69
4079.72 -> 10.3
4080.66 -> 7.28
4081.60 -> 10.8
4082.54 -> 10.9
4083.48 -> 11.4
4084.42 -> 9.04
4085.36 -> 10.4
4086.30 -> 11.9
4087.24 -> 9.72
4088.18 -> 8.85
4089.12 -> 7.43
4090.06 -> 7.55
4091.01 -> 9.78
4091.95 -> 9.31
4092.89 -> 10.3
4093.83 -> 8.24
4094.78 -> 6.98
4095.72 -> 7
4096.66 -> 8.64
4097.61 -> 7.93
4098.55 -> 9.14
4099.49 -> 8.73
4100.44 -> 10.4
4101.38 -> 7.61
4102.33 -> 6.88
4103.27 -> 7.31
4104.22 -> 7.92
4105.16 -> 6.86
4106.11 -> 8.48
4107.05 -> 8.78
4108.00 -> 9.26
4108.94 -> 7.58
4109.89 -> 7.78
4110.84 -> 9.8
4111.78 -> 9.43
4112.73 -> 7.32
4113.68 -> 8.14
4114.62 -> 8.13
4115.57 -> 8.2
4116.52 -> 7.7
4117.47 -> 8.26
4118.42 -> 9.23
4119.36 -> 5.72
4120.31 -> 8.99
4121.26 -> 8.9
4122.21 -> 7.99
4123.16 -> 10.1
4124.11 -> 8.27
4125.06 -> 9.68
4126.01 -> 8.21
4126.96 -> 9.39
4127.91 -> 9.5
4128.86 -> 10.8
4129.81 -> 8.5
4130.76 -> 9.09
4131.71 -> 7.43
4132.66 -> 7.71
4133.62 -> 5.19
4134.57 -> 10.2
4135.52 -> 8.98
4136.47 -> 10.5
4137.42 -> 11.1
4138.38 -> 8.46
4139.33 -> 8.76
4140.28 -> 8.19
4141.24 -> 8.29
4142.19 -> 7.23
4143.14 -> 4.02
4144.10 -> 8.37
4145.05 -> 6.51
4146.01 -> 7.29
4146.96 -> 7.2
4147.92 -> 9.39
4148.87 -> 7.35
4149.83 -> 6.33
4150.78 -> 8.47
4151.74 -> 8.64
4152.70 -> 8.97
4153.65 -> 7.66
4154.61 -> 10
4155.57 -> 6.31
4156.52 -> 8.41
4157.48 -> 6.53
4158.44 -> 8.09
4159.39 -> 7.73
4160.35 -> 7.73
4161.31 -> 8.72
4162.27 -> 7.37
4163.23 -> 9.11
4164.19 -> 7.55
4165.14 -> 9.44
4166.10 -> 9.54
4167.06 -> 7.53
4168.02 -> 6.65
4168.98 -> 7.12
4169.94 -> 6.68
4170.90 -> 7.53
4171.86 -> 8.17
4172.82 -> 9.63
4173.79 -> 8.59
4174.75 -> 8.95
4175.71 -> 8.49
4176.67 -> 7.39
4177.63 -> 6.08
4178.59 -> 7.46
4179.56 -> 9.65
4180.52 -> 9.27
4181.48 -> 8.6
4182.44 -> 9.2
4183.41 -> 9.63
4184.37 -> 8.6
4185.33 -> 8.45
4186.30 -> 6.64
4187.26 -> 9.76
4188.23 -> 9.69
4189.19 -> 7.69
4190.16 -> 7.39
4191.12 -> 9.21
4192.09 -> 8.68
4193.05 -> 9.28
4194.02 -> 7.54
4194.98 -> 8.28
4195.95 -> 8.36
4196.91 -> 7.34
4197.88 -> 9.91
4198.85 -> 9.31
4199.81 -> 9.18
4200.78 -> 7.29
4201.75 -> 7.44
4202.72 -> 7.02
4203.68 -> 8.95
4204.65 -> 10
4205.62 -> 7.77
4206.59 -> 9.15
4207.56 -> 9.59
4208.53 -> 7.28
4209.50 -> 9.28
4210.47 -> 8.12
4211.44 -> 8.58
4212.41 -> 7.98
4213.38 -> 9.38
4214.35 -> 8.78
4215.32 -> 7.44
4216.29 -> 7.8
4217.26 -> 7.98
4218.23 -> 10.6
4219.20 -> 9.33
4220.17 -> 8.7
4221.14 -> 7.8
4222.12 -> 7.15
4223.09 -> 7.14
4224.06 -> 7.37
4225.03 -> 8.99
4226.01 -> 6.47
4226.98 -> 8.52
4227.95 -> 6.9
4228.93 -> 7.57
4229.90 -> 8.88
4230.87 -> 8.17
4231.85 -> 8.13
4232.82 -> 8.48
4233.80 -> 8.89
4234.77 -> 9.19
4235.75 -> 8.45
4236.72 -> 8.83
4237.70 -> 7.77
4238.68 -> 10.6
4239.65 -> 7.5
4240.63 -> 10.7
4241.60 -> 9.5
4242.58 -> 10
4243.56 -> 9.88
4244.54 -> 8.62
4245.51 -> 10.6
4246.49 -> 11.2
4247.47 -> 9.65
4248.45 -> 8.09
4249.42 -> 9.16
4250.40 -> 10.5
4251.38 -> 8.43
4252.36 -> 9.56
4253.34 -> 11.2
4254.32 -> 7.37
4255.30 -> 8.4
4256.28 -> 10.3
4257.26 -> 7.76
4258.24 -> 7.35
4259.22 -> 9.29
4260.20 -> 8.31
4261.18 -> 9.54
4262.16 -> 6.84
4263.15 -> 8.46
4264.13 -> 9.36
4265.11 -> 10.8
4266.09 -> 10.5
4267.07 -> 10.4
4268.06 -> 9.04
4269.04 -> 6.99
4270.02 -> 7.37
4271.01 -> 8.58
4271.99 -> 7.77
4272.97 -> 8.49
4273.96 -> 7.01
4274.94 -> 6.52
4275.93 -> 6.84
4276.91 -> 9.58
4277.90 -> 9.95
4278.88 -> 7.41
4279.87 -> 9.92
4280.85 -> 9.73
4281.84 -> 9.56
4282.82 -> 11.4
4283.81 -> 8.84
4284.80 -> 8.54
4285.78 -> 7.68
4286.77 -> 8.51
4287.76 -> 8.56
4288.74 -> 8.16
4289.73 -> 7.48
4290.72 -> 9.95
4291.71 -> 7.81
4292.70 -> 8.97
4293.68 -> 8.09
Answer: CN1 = 0.12 mag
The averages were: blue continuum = 8.68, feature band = 7.86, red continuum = 8.95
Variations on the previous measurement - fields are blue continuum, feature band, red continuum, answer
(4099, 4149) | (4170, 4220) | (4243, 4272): 0.03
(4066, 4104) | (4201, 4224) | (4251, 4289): 0.04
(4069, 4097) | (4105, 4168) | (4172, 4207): 0.05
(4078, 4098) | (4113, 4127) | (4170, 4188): 0.06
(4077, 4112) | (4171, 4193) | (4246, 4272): 0.05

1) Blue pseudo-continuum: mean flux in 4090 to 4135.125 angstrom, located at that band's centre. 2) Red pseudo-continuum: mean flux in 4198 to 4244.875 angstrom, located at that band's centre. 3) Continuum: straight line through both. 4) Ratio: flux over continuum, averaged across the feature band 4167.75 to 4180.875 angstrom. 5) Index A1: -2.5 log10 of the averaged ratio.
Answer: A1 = 0.07 mag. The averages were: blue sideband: 8.43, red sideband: 8.52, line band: 7.98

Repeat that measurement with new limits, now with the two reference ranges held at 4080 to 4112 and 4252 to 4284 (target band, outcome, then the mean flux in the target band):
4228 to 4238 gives 0.053 mag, 8.38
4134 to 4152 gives 0.084 mag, 8.15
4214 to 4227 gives 0.086 mag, 8.13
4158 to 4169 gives 0.092 mag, 8.09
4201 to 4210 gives 0.044 mag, 8.46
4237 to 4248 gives -0.096 mag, 9.61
